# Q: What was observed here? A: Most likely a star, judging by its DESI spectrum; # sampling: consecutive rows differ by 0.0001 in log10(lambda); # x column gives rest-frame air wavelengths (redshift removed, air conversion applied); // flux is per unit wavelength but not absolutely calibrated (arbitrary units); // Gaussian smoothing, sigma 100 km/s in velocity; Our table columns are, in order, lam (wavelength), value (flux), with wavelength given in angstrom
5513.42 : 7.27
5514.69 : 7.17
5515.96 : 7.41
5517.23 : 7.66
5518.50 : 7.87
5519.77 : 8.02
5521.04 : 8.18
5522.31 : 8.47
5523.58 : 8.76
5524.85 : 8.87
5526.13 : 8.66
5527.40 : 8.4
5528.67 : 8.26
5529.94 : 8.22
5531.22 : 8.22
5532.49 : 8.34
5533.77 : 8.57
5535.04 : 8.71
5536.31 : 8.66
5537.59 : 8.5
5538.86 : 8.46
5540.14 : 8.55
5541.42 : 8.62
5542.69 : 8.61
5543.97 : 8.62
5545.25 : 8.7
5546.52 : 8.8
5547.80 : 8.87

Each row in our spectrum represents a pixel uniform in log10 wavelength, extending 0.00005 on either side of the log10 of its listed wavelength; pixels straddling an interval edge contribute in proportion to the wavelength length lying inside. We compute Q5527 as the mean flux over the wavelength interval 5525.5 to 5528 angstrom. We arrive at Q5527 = 8.54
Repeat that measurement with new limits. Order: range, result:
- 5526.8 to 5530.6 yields 8.29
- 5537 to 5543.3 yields 8.55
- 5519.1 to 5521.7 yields 8.11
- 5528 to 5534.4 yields 8.32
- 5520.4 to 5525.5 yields 8.57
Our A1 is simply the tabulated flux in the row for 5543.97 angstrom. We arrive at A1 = 8.62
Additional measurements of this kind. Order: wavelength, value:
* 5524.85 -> 8.87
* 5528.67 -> 8.26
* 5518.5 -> 7.87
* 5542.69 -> 8.61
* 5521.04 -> 8.18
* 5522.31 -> 8.47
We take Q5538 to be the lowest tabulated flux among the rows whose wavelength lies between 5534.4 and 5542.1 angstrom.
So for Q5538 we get 8.46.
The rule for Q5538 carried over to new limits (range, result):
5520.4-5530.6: 8.18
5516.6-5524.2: 7.66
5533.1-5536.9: 8.57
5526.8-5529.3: 8.26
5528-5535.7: 8.22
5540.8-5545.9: 8.61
